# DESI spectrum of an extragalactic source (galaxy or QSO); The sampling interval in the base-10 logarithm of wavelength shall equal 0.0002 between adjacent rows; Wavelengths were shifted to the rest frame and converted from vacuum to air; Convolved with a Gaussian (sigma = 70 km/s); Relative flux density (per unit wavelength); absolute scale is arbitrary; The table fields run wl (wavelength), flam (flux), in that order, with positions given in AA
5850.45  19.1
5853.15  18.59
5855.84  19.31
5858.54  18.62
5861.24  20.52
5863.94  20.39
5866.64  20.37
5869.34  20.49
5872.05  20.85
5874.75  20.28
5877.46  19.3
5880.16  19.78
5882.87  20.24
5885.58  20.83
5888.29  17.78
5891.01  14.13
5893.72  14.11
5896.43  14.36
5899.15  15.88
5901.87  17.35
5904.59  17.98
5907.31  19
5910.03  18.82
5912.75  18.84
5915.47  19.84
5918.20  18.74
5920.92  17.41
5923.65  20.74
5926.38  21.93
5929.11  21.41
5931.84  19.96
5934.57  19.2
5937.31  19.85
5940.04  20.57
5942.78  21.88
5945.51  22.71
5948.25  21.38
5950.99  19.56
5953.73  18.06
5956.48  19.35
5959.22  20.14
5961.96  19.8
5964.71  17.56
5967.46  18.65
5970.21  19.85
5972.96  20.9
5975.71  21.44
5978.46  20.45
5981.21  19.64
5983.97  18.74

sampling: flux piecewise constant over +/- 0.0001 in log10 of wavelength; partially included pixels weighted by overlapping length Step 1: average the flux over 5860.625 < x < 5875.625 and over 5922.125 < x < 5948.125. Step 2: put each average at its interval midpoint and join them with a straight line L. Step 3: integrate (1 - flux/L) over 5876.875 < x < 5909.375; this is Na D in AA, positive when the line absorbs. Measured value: 4.9 AA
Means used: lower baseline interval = 20.5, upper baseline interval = 20.9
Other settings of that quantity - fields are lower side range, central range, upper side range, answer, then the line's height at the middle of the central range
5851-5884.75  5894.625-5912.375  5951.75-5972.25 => 2.1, 19.6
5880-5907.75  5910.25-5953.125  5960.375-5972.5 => -4.6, 18.2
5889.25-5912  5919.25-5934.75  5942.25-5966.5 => -1.6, 18.2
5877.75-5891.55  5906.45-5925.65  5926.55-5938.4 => 0.6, 19.8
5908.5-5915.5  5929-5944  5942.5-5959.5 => -0.4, 19.9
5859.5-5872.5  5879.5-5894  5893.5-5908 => 0.1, 18.1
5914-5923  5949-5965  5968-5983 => 0.5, 19.8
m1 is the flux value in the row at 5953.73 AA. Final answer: 18.06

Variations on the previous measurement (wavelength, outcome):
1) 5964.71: 17.56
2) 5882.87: 20.24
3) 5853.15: 18.59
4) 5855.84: 19.31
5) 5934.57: 19.2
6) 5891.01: 14.13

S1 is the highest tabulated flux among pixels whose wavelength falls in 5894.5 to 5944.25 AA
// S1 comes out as 21.93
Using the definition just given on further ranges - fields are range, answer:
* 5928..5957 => 22.71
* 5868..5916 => 20.85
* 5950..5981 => 21.44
